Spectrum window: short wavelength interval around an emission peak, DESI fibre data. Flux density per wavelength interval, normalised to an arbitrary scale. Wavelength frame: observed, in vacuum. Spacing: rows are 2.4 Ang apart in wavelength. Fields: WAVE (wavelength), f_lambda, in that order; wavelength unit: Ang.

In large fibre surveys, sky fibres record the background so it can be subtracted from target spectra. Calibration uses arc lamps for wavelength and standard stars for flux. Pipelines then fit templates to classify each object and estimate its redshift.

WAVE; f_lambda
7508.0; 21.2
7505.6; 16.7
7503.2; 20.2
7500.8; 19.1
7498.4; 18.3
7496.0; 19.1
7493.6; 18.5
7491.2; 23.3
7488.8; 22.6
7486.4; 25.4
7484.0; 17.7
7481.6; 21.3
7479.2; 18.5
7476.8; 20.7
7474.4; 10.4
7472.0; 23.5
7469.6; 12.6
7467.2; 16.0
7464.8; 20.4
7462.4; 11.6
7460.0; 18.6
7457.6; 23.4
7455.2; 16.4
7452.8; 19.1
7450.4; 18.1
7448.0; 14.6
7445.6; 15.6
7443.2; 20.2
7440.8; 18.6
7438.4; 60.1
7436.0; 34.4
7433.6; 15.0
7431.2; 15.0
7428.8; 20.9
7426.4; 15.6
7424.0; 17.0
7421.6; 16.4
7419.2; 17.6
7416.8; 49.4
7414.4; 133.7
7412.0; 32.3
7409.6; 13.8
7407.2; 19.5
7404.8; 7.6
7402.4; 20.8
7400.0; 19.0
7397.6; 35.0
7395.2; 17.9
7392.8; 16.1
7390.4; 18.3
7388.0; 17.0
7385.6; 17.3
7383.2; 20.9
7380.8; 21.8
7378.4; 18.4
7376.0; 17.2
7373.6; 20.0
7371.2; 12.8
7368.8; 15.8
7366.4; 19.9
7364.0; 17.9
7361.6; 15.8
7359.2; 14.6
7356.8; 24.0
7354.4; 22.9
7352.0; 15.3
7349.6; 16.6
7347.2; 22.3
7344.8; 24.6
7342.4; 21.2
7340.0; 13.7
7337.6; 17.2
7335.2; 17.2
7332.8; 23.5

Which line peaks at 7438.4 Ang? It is [N II] 6583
